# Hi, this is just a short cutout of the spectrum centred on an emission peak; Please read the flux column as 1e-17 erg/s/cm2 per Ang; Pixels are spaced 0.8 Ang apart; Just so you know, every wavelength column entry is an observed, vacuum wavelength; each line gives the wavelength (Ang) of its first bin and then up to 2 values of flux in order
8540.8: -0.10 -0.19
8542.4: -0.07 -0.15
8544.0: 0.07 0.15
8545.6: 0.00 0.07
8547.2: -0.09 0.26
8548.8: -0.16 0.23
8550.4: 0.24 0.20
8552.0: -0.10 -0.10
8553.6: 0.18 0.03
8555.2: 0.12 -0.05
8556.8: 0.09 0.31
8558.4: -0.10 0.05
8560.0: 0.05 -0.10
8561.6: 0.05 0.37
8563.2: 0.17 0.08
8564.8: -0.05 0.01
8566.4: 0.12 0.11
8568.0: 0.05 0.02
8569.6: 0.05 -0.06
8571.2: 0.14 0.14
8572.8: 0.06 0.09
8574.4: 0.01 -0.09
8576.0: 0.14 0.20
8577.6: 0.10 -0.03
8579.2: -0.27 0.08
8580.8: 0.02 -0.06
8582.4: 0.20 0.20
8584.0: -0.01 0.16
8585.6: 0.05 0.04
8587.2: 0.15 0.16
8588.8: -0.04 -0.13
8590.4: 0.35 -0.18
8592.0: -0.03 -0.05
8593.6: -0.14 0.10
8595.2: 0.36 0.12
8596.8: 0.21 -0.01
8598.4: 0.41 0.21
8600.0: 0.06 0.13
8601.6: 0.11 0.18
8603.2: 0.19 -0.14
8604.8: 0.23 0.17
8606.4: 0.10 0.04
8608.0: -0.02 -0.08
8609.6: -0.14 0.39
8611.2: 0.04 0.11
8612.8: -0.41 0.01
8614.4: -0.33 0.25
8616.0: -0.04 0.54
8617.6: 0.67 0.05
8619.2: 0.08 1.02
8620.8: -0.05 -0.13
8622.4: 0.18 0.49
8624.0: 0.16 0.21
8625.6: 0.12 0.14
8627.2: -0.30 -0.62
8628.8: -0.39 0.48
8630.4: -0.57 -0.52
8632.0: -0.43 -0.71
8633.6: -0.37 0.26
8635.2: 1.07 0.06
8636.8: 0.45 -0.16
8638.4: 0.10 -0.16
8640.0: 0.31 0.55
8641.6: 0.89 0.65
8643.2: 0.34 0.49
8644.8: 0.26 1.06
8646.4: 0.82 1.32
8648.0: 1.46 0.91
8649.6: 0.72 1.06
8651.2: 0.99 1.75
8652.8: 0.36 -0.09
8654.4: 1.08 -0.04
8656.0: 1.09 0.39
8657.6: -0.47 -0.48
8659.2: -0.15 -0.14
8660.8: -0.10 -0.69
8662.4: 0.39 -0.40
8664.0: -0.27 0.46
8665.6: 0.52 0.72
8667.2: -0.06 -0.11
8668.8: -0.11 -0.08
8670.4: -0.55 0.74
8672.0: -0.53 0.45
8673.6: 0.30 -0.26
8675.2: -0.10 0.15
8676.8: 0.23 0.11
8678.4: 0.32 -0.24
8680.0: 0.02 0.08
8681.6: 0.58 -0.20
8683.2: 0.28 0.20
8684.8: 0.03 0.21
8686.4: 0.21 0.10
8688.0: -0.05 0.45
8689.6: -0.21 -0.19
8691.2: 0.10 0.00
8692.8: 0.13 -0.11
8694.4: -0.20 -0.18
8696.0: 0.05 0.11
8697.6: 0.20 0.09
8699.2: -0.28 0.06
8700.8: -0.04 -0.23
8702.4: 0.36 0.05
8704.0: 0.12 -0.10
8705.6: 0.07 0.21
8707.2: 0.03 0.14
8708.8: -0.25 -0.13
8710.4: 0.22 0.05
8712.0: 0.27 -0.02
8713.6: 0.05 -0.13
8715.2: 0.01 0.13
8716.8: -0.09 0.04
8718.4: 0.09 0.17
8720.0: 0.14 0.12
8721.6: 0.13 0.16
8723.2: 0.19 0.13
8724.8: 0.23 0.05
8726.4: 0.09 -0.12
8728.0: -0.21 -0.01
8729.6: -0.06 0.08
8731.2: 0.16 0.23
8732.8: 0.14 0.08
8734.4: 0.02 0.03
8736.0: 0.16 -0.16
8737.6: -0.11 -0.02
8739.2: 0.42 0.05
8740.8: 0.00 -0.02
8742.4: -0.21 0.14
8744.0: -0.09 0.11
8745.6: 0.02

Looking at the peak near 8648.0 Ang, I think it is [O II] 3727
